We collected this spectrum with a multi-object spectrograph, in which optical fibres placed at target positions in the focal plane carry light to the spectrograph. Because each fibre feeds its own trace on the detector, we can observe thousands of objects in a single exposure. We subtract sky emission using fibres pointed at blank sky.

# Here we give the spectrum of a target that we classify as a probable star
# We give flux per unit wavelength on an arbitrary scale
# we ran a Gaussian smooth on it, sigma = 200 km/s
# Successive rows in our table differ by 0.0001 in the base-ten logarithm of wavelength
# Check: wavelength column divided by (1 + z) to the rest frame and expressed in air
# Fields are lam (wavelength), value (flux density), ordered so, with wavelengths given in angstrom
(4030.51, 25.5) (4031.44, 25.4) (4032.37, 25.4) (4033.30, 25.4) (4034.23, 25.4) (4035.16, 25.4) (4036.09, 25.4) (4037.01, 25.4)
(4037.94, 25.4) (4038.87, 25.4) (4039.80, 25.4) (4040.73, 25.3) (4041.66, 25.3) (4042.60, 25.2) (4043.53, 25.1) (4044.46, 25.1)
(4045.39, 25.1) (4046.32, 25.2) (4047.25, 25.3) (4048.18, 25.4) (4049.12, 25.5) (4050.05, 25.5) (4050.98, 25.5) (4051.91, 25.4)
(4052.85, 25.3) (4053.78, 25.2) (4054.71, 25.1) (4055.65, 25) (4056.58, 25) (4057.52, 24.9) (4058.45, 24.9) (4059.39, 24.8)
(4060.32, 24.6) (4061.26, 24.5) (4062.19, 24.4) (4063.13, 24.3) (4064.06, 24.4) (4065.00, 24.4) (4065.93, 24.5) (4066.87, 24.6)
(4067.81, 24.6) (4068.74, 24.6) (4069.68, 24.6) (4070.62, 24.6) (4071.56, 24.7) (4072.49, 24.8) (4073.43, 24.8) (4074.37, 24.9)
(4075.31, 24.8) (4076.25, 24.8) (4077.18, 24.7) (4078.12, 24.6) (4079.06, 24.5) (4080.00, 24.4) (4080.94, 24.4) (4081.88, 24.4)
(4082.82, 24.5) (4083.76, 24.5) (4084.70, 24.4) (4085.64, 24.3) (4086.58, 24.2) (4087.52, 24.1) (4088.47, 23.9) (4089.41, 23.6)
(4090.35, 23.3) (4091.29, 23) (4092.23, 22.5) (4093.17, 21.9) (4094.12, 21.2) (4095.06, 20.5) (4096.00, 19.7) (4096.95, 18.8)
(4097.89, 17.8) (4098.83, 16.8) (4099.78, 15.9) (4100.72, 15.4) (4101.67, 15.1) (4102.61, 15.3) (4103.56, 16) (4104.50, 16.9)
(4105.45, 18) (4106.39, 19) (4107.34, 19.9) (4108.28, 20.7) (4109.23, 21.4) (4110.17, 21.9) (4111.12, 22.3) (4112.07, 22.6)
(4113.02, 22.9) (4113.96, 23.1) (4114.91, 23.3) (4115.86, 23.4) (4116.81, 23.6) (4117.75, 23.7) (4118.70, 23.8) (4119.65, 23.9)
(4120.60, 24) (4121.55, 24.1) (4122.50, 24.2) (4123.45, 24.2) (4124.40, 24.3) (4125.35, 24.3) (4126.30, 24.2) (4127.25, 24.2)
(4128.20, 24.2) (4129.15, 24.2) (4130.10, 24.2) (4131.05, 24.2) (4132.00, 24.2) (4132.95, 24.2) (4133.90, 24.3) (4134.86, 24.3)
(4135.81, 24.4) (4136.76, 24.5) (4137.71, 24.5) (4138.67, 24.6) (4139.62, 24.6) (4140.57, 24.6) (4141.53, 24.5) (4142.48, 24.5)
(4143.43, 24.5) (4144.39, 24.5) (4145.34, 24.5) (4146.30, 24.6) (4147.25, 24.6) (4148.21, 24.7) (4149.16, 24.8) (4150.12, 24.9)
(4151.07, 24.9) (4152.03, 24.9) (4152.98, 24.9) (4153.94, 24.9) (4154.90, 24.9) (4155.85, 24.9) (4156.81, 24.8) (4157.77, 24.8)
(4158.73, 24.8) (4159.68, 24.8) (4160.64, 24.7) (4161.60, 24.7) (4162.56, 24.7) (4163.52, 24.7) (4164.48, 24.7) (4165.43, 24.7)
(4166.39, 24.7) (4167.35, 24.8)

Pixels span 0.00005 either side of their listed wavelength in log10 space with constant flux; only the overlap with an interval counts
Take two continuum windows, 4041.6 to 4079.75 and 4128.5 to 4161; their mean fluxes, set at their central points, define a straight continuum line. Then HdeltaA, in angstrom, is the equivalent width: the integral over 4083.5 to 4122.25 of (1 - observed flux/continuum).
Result 5.5 angstrom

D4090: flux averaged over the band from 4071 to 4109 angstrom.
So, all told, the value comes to 21.7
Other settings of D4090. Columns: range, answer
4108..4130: 23.4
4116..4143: 24.2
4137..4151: 24.6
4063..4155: 23.1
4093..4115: 19.3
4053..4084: 24.7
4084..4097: 22.7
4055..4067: 24.6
